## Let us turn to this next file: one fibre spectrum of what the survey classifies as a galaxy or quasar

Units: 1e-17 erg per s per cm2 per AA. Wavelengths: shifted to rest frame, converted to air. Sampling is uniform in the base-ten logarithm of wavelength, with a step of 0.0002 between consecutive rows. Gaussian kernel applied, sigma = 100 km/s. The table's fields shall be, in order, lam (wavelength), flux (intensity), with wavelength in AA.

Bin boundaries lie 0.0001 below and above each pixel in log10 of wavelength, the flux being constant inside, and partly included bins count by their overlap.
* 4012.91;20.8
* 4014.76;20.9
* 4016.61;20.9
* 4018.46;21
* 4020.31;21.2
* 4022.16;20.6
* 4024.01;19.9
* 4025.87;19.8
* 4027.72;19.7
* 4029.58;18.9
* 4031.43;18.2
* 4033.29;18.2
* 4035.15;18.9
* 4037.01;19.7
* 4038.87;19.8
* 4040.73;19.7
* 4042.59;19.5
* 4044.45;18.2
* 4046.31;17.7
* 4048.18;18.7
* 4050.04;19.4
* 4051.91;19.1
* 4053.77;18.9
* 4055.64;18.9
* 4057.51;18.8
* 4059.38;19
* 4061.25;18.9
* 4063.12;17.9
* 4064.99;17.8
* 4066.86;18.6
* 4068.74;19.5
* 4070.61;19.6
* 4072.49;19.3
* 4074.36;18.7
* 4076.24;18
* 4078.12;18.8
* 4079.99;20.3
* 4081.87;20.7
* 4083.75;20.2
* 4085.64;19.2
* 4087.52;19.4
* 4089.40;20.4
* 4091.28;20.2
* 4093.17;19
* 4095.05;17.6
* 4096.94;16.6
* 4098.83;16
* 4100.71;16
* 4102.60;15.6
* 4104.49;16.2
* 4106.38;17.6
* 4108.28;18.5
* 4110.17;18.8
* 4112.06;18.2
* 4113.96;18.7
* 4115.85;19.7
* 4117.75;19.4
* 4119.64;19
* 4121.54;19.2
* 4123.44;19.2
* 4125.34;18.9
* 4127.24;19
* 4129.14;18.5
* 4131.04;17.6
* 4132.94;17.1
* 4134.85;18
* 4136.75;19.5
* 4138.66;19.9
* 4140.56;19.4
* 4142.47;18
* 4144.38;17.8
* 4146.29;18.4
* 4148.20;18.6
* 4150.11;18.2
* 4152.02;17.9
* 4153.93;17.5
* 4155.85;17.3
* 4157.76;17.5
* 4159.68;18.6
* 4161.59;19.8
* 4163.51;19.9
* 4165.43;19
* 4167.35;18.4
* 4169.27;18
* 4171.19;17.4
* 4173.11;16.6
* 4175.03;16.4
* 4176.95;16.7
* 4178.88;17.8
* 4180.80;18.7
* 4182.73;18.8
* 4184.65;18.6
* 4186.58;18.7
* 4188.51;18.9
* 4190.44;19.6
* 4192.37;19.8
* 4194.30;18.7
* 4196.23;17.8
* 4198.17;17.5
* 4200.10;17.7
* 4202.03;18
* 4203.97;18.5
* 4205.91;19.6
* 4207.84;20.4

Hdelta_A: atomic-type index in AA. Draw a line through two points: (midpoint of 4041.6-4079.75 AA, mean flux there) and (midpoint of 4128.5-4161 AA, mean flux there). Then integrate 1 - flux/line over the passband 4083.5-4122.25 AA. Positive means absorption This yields 0.4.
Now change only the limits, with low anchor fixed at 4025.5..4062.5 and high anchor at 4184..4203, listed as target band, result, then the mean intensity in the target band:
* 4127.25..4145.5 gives 0.24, 18.5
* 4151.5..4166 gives 0.15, 18.4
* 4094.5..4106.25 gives 1.52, 16.4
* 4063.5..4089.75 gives -0.54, 19.3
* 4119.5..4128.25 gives -0.15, 19.1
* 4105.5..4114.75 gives 0.21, 18.3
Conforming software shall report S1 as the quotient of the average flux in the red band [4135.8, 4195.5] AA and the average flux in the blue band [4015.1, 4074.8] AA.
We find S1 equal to 0.96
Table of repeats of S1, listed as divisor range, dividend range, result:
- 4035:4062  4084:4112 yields 0.95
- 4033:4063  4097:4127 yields 0.95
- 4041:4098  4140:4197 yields 0.96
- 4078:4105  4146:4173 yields 0.99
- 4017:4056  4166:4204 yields 0.94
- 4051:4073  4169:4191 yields 0.95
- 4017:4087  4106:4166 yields 0.97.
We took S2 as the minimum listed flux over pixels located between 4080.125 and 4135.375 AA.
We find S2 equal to 15.6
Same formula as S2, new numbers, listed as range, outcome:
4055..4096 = 17.6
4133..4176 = 16.4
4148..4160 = 17.3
